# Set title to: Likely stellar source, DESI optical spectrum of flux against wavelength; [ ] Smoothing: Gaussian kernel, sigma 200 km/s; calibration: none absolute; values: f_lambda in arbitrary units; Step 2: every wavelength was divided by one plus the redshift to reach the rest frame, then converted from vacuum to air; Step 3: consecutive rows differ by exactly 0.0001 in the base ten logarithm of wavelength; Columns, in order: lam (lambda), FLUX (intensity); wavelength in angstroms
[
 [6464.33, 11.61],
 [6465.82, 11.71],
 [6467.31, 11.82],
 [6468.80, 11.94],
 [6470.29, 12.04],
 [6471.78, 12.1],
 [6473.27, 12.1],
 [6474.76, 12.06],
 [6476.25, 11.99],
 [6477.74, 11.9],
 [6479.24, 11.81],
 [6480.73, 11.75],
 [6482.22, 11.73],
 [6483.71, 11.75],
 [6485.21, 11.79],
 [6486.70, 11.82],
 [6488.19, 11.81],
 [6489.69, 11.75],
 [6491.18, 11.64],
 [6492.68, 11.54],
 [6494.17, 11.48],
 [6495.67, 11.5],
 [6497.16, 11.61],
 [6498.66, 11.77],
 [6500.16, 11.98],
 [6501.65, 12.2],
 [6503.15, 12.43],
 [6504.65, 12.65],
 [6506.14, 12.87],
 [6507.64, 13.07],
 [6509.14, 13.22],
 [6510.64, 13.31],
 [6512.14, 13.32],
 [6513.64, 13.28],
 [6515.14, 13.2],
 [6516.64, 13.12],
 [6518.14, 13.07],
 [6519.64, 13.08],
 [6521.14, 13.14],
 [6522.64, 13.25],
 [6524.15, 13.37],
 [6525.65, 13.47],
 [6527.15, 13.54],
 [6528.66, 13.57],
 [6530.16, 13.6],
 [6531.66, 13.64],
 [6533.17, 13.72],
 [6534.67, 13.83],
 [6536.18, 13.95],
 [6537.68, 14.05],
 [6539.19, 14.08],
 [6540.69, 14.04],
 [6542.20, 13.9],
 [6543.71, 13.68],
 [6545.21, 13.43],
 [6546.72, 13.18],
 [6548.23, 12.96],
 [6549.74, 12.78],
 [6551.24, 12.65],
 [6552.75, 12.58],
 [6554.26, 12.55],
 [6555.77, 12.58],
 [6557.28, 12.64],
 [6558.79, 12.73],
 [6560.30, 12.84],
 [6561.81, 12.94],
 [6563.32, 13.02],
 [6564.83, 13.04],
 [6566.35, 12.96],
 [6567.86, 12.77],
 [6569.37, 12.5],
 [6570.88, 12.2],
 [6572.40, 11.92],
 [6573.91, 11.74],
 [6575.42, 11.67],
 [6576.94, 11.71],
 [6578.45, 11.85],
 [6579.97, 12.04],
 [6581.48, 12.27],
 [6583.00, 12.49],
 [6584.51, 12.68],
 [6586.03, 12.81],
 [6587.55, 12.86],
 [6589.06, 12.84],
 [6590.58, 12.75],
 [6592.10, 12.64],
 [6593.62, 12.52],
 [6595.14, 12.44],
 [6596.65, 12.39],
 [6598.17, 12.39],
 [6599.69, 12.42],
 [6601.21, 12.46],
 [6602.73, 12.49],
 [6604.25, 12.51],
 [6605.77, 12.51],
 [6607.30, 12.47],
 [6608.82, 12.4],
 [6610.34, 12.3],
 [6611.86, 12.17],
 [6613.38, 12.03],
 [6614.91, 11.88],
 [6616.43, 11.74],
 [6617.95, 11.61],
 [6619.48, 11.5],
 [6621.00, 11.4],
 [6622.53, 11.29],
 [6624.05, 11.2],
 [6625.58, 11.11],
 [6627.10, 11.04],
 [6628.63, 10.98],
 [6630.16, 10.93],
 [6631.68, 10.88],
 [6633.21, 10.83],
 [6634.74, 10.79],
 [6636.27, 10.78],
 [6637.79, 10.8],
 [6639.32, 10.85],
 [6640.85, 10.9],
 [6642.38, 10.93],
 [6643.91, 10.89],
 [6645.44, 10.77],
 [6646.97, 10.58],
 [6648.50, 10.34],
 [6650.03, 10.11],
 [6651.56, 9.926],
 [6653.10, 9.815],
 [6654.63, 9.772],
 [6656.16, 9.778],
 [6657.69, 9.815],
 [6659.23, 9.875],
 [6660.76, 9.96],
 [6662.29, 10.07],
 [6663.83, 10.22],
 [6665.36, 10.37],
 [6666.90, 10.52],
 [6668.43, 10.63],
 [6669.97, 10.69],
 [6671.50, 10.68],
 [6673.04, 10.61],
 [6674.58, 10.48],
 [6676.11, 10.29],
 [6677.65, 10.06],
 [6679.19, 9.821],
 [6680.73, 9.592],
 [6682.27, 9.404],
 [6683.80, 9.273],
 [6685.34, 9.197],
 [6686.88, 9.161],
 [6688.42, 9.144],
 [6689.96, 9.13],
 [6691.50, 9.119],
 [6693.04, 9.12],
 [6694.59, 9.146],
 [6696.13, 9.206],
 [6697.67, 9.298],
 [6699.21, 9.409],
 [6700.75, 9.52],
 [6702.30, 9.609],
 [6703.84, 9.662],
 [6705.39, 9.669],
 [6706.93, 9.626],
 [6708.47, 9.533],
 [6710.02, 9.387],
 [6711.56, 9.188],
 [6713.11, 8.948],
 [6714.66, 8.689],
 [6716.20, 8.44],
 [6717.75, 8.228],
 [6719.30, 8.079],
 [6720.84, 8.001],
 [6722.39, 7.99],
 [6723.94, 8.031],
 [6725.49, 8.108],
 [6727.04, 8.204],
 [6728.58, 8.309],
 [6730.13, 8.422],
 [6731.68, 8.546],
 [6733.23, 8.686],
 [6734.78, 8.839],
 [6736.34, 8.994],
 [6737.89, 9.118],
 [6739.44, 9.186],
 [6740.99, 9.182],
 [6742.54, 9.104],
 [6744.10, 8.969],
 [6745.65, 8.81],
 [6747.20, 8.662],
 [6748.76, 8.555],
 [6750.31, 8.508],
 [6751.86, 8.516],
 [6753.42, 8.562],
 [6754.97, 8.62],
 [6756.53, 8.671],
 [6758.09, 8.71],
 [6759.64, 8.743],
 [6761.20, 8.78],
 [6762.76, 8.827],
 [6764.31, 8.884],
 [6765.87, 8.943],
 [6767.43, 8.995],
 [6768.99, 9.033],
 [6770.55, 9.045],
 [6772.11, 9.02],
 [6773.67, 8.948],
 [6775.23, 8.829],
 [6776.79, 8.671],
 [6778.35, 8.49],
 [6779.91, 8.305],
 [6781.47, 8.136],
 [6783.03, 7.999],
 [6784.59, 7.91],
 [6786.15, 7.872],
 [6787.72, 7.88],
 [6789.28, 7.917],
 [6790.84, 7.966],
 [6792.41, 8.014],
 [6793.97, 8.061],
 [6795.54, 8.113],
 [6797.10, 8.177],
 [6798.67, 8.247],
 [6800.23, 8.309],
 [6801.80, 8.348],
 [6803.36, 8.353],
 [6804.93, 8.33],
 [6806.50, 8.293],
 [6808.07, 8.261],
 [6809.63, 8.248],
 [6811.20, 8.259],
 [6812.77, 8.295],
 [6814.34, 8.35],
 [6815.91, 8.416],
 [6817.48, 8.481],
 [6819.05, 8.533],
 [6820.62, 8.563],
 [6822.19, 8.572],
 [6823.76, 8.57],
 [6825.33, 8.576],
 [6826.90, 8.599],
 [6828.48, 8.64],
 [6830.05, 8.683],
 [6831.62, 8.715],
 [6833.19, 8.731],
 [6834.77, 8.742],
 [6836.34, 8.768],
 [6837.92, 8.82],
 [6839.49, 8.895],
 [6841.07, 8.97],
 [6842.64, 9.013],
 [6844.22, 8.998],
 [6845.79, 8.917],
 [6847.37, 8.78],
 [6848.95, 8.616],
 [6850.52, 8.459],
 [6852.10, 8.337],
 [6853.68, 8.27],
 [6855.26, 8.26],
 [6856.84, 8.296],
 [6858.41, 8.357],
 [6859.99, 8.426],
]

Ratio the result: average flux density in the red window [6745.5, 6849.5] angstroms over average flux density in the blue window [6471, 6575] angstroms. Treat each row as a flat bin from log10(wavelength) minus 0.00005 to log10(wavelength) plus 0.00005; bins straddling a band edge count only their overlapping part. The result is 0.67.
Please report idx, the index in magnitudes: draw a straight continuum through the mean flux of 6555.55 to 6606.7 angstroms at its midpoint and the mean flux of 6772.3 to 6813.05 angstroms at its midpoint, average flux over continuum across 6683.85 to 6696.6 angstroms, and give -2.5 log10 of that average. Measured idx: 0.13 mag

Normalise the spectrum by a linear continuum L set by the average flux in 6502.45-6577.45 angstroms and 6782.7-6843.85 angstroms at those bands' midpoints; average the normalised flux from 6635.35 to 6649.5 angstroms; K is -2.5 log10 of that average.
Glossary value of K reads 0.06 mag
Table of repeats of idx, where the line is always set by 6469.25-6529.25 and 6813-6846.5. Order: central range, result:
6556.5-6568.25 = -0.10 mag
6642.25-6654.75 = 0.04 mag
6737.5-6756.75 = 0.10 mag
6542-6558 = -0.10 mag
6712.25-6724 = 0.19 mag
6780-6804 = 0.13 mag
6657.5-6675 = 0.02 mag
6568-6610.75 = -0.09 mag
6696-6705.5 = 0.07 mag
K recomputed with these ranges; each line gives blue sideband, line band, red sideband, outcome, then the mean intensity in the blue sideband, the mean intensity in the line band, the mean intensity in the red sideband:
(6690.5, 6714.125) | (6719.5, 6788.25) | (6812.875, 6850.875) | 0.06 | 9.35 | 8.6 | 8.68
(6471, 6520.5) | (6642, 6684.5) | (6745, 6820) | -0.02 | 12.3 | 10.2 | 8.46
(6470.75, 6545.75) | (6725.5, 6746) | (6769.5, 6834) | 0.07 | 12.7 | 8.77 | 8.39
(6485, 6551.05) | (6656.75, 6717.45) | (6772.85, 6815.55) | 0.05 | 12.9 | 9.64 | 8.25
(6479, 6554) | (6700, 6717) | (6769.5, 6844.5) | 0.07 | 12.8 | 9.29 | 8.46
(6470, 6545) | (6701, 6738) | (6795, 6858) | 0.14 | 12.7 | 8.76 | 8.52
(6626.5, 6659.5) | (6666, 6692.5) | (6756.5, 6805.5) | 0.01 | 10.5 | 9.87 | 8.45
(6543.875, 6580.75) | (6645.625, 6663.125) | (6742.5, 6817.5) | 0.08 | 12.6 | 10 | 8.47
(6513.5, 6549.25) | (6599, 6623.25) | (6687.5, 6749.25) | -0.05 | 13.5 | 12.1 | 8.9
